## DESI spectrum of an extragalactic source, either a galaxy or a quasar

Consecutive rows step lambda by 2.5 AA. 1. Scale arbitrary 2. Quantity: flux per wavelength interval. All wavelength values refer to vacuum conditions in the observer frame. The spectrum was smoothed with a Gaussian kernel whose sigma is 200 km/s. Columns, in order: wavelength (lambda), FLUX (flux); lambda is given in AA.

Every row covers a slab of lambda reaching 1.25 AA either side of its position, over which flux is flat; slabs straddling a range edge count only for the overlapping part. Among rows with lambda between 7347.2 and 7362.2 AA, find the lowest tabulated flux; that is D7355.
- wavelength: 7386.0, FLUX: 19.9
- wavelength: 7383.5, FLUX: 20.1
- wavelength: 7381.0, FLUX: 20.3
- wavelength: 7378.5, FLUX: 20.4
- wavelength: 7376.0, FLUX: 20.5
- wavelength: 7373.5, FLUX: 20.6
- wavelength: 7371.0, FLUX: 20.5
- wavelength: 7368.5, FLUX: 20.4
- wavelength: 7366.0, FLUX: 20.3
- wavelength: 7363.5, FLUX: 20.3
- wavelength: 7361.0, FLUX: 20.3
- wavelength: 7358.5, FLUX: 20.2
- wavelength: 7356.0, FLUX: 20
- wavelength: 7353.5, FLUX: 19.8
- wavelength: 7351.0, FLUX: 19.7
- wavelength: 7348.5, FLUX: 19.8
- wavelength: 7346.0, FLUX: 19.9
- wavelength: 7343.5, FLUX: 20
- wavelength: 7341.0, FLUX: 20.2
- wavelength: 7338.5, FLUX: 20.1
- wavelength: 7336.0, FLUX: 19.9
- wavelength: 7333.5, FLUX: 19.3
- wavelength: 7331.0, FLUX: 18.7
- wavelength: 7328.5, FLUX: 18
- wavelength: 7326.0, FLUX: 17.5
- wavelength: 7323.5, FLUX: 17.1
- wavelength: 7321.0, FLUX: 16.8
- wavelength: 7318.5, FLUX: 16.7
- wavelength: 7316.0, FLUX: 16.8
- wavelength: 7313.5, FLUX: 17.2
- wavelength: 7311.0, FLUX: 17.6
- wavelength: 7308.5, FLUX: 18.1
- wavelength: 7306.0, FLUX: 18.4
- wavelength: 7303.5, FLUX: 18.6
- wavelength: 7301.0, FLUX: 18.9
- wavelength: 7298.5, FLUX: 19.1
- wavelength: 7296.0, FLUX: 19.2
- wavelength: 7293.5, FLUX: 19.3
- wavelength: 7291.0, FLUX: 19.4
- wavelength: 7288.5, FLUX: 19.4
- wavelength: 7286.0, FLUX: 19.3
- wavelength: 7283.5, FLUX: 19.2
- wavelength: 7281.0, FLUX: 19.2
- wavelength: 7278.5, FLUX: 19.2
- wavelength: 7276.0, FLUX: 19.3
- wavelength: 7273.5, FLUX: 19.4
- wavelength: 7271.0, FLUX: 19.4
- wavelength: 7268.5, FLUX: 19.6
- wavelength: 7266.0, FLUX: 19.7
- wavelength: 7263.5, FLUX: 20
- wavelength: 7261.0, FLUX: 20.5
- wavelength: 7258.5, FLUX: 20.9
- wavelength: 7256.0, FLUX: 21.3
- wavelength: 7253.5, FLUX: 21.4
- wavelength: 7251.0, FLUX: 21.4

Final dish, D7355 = 19.7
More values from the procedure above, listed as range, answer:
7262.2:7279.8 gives 19.2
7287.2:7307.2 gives 18.4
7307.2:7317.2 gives 16.8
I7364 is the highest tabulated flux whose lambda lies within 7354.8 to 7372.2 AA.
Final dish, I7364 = 20.5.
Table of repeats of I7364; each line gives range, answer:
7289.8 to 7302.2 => 19.4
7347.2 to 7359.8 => 20.2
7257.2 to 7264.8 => 20.9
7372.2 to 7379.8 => 20.6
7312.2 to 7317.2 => 17.2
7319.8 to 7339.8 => 20.1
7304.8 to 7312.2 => 18.4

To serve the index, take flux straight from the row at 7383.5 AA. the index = 20.1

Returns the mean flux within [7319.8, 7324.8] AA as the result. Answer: 17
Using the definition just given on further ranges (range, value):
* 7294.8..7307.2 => 18.8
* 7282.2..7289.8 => 19.3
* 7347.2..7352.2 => 19.8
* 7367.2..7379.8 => 20.5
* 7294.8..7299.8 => 19.1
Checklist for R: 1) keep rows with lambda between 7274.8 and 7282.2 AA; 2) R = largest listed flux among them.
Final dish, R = 19.3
